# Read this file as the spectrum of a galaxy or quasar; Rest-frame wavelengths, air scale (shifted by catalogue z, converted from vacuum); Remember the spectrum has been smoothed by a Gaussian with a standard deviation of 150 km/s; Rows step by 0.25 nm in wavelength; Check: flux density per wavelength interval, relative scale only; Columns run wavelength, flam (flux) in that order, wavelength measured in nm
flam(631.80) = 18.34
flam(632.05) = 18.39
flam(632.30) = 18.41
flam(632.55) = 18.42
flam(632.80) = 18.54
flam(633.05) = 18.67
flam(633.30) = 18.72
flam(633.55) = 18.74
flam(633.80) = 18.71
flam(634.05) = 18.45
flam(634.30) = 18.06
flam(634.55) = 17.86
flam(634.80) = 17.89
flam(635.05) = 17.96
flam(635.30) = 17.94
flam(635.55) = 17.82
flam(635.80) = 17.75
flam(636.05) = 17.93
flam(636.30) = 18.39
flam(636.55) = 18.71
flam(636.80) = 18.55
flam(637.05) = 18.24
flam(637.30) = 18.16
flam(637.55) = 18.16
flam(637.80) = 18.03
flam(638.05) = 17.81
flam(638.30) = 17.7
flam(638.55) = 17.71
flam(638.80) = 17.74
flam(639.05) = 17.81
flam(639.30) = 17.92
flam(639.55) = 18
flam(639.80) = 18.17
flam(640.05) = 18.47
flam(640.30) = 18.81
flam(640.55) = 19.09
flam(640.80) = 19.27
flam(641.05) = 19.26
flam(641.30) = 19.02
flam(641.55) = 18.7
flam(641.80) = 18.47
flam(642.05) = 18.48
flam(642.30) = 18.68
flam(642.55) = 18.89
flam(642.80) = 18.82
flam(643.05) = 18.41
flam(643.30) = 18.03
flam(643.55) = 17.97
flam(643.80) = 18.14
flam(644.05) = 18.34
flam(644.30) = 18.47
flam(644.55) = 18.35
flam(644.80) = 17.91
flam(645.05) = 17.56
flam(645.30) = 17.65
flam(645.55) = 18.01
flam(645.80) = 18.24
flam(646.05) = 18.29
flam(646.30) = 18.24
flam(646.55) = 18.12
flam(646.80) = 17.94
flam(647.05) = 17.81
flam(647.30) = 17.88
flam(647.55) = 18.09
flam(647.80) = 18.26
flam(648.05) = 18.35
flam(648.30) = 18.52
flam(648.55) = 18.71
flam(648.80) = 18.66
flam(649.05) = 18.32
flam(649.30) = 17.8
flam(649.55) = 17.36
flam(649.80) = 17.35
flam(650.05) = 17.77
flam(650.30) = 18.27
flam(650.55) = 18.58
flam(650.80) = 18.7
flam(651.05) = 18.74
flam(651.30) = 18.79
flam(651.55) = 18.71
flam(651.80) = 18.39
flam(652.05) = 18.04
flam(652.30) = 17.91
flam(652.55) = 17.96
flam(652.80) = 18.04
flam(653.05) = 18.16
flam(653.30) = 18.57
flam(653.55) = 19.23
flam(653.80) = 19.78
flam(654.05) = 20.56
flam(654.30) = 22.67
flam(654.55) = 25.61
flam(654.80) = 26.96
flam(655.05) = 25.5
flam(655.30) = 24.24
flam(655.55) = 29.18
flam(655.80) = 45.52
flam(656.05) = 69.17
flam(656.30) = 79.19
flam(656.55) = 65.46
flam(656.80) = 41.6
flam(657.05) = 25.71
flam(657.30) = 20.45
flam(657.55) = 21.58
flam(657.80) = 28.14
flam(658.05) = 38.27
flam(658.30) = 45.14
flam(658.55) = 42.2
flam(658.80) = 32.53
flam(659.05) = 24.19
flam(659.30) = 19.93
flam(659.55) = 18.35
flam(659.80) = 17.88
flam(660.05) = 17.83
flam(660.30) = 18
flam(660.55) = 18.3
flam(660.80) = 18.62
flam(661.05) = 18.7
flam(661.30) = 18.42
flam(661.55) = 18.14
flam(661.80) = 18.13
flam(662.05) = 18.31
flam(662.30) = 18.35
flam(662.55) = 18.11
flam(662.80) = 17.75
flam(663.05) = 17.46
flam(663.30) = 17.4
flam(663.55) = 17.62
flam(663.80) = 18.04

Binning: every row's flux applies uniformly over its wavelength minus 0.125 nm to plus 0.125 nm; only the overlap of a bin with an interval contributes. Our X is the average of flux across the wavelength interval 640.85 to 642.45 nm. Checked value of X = 18.8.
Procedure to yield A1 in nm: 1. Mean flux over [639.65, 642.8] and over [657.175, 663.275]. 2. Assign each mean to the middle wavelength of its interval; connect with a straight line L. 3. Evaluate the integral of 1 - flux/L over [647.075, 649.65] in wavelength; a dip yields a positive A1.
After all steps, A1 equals 0.26 nm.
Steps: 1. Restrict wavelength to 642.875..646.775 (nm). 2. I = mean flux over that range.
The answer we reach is 18.1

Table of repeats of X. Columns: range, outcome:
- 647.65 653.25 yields 18.2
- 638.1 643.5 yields 18.4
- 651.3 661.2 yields 27.7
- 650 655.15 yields 19.9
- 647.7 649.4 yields 18.4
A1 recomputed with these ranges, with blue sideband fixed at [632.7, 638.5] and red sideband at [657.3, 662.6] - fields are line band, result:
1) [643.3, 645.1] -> 0.169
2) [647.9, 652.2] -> 0.593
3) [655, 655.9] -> -0.354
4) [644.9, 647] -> 0.244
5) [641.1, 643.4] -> 0.112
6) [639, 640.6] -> 0.064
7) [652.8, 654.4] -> 0.170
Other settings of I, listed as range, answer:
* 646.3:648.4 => 18.1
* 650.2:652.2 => 18.5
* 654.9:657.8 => 40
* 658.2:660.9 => 24.7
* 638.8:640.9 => 18.4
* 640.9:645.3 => 18.4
